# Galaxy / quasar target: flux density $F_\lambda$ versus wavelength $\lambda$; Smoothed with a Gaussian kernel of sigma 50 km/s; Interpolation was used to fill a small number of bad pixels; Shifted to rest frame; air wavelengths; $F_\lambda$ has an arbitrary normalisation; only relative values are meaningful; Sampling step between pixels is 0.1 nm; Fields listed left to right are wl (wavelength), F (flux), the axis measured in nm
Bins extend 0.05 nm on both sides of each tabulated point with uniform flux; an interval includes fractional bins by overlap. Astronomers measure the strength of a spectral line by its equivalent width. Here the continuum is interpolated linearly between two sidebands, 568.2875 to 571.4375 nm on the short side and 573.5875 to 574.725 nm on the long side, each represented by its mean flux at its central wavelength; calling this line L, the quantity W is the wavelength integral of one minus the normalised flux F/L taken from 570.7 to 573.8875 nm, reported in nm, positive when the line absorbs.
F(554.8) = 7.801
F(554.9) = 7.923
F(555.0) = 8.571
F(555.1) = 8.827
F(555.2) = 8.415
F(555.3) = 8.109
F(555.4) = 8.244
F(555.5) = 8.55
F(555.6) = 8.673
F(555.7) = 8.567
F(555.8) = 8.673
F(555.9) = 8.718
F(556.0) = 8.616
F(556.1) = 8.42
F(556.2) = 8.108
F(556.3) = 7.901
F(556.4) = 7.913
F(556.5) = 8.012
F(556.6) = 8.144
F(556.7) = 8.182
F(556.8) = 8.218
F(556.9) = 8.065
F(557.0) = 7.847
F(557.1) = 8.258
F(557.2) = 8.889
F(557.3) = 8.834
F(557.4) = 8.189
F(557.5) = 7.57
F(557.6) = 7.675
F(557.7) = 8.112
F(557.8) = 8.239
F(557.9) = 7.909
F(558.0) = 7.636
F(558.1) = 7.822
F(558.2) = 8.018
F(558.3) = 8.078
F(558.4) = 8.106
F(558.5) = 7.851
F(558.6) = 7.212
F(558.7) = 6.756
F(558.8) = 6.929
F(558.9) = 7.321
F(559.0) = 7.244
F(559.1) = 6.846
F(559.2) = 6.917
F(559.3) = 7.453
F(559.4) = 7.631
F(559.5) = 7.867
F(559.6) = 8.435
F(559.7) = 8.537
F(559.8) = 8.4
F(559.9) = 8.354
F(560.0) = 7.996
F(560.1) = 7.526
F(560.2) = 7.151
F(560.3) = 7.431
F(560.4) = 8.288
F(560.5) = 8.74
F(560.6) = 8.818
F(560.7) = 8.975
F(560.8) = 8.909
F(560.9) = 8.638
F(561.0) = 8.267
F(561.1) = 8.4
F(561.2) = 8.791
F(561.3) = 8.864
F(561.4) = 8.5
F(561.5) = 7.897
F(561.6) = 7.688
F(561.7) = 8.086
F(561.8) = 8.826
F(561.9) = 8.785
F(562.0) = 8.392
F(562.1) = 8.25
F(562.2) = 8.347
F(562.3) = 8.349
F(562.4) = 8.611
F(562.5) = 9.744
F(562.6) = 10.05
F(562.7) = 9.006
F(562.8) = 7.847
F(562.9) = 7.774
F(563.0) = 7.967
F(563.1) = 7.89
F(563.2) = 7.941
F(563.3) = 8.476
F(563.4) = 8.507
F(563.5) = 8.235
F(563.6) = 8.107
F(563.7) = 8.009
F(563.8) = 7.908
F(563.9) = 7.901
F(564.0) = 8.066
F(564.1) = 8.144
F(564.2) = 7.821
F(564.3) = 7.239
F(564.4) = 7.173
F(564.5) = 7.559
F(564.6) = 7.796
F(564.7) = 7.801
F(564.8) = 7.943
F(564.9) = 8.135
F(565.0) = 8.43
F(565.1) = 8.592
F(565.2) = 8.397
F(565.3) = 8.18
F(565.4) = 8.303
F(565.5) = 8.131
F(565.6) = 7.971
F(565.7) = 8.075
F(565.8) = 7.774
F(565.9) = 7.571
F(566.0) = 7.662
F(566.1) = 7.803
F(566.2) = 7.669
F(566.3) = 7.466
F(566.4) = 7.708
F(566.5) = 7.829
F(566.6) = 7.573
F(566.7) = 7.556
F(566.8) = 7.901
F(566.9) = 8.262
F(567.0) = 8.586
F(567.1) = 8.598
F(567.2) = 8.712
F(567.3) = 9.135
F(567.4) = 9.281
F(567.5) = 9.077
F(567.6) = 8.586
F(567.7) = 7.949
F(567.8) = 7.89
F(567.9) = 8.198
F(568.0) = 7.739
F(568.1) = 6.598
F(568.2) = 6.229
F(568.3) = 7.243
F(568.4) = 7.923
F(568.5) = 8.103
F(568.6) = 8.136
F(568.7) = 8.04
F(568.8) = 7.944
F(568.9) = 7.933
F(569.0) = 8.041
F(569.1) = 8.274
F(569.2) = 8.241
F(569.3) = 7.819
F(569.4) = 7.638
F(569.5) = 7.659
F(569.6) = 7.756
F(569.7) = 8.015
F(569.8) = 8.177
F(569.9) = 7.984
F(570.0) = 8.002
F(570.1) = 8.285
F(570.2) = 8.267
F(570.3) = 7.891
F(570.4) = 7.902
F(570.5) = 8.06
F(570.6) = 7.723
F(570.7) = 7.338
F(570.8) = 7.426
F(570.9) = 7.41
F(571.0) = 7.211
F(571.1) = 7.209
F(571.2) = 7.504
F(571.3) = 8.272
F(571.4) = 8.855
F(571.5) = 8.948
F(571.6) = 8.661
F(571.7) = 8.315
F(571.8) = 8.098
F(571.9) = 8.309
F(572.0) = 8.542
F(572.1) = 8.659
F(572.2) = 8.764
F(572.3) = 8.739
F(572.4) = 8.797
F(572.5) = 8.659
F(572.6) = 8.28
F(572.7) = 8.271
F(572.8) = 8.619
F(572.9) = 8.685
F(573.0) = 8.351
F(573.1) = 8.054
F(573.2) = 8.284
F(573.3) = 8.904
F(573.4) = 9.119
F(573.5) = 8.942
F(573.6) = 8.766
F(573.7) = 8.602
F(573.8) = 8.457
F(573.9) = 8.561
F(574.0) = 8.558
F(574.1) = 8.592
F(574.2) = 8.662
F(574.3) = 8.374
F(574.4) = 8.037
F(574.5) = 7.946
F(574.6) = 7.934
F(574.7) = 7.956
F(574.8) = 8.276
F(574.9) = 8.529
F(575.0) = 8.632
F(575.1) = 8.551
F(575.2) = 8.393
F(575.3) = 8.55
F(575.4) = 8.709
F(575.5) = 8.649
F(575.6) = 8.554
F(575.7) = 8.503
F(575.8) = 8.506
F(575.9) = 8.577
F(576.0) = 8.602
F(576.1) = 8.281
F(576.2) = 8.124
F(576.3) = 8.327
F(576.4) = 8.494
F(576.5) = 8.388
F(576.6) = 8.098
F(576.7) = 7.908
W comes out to -0.079 nm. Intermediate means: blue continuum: 7.89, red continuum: 8.37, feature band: 8.36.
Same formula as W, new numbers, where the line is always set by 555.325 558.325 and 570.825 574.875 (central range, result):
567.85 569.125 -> 0.094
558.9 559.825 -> 0.064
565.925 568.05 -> 0.043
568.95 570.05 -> 0.049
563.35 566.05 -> 0.100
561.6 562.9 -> -0.056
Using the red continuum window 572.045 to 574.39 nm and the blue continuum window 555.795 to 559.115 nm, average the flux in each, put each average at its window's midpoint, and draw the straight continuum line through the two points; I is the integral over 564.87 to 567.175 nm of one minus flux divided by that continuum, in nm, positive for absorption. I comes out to 0.08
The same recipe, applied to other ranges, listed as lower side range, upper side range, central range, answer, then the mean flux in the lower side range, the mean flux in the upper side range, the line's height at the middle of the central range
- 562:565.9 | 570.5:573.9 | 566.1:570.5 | 0.14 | 8.16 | 8.33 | 8.25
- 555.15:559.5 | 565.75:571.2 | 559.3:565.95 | -0.23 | 7.97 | 7.9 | 7.94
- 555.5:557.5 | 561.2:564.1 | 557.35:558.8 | 0.10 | 8.31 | 8.36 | 8.33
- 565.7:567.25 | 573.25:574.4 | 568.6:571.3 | 0.14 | 7.92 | 8.66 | 8.27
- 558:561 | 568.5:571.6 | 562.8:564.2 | -0.03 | 7.87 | 7.95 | 7.9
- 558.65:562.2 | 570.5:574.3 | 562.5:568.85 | 0.11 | 8.06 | 8.35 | 8.19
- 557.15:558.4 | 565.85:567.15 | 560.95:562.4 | -0.08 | 8.08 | 7.86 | 7.98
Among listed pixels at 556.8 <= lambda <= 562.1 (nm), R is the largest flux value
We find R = 8.975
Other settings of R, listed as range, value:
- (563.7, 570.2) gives 9.281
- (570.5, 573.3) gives 8.948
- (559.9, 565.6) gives 10.05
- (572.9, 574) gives 9.119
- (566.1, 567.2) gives 8.712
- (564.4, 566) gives 8.592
